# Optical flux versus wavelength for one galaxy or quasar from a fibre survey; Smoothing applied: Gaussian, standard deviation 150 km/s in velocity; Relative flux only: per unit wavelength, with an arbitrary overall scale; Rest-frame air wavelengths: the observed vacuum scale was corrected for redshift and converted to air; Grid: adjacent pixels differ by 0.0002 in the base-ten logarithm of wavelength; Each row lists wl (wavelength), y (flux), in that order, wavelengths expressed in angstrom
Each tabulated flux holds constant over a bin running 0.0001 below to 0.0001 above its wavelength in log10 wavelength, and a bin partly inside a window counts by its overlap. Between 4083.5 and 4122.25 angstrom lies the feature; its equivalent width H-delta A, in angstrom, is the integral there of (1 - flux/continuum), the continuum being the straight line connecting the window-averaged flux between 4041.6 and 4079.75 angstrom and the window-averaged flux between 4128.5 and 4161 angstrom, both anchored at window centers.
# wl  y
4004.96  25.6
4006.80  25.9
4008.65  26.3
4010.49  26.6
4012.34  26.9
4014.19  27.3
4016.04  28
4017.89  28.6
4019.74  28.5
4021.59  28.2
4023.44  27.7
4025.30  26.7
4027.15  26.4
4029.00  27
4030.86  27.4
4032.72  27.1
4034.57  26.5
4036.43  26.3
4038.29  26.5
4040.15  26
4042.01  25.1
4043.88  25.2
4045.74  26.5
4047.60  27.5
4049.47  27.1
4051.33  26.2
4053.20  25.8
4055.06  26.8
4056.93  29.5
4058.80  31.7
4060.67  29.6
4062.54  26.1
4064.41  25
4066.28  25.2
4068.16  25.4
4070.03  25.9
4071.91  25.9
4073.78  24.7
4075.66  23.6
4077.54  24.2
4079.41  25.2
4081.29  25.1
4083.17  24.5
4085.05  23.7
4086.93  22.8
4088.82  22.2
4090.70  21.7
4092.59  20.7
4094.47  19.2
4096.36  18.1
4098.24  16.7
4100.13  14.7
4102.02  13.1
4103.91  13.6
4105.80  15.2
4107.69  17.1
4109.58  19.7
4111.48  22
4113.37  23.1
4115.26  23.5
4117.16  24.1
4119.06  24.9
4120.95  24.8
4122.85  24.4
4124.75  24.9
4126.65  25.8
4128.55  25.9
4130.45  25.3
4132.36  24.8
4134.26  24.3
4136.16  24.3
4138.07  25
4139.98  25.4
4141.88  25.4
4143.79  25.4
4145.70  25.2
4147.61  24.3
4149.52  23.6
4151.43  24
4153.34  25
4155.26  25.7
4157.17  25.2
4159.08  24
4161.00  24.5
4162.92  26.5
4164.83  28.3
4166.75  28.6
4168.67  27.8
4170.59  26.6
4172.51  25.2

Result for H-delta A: 8.2 angstrom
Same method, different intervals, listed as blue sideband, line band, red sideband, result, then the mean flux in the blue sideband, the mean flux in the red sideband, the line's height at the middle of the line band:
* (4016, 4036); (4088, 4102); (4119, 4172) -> 4.07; 27.4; 25.4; 26.2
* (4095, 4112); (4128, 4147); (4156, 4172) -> -2.57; 16.6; 26.4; 22.1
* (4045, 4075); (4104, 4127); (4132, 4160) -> 3.09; 26.8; 24.8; 25.5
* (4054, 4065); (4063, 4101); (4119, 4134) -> 6.19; 28.2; 25.1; 27.2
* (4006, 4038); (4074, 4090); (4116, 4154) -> 1.23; 27.1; 24.8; 25.9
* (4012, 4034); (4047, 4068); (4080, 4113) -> -3.09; 27.5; 19.5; 23.8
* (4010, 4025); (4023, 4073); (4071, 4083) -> -1.04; 27.7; 24.8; 26.2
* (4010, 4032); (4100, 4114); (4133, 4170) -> 4.70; 27.4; 25.4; 26.1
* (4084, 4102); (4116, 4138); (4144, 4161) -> -2.31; 19.6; 24.7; 22.5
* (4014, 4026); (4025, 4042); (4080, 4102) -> -0.04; 27.9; 20.6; 26.5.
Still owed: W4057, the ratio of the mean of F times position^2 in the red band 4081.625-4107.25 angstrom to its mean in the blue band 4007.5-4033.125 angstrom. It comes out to 0.72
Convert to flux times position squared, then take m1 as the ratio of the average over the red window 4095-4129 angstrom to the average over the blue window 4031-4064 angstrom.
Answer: 0.8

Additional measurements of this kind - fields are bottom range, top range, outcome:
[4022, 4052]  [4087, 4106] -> 0.69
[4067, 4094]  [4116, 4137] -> 1.06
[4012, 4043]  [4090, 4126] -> 0.77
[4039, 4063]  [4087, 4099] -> 0.75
